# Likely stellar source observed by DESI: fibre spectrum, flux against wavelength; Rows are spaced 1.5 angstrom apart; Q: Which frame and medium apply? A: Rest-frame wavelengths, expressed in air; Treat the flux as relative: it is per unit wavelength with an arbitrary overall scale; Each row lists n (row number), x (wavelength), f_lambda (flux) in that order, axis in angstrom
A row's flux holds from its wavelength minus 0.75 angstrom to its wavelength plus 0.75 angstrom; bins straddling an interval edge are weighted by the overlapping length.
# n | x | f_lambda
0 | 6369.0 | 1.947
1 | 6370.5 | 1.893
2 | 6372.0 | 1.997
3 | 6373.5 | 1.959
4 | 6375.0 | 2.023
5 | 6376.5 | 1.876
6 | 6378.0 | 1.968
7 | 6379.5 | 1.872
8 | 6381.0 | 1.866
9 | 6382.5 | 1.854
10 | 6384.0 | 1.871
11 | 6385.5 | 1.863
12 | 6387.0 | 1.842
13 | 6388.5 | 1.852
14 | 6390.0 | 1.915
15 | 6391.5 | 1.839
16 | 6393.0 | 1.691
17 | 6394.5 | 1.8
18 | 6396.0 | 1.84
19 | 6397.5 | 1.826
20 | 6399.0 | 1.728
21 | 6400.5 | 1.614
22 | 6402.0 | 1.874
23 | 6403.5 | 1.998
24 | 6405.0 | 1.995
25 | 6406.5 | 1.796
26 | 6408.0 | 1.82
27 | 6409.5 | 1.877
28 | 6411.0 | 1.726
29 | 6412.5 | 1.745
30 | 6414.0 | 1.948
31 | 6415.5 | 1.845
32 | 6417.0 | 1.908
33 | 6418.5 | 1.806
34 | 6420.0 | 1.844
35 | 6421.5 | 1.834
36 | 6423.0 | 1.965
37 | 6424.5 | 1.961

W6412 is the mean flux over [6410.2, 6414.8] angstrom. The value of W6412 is 1.81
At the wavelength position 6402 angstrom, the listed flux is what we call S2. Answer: 1.874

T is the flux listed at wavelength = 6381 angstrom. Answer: 1.866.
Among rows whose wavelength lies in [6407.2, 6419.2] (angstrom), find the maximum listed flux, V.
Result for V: 1.948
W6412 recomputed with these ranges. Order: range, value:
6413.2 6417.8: 1.9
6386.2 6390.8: 1.87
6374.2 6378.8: 1.95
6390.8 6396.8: 1.79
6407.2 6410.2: 1.85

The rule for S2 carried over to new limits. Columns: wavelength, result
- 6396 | 1.84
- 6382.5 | 1.854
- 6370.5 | 1.893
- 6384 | 1.871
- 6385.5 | 1.863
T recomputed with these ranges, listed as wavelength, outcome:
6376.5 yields 1.876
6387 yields 1.842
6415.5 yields 1.845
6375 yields 2.023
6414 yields 1.948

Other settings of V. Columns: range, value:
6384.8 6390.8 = 1.915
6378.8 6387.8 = 1.872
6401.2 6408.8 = 1.998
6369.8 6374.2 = 1.997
